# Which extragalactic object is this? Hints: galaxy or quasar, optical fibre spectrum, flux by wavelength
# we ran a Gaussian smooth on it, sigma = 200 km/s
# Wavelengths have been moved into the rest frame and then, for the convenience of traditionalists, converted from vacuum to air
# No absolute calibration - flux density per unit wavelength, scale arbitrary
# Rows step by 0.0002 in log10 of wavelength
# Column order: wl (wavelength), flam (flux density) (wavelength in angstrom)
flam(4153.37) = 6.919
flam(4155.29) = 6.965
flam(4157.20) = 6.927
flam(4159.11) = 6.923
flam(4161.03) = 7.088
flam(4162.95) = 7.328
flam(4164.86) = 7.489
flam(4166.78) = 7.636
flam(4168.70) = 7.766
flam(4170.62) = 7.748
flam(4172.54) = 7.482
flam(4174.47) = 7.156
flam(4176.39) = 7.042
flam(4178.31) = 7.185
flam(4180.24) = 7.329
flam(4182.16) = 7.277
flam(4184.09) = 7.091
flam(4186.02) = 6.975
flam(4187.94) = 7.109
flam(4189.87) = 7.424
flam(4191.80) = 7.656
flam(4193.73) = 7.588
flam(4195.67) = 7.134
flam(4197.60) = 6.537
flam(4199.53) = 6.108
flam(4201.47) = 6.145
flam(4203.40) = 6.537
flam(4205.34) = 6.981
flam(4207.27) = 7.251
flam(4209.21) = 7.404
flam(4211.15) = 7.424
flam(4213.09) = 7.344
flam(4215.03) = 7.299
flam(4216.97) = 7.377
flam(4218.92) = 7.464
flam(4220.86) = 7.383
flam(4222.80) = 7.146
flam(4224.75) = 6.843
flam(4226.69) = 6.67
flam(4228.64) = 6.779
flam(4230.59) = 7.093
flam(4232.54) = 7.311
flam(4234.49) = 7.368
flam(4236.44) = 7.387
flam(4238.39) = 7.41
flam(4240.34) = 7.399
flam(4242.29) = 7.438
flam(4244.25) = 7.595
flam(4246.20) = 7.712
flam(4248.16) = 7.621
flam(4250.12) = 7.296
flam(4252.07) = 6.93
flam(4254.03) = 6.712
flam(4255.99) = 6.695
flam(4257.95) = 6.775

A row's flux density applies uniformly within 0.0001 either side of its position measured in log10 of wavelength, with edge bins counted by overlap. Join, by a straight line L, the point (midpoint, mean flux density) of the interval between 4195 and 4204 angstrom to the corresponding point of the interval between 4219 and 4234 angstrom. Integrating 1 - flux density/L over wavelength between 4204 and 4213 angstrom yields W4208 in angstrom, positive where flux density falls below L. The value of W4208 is -0.8 angstrom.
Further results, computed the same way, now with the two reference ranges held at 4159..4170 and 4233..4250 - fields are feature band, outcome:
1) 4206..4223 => 0.25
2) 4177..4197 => 0.47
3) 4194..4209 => 1.40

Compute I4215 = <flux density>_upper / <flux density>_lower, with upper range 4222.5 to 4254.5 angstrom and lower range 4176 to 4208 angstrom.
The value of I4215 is 1.0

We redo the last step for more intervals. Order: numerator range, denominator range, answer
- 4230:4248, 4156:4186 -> 1.02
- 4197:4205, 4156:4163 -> 0.91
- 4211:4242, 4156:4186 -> 0.99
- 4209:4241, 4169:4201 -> 1.01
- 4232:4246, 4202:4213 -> 1.05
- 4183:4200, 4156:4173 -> 0.96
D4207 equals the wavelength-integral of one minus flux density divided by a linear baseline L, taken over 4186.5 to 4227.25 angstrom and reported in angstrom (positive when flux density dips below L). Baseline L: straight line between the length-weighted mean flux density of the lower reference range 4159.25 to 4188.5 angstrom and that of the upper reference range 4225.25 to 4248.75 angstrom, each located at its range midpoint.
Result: 1.2 angstrom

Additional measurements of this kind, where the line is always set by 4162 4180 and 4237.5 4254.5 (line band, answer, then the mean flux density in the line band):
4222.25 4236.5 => 0.6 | 7.05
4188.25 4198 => 0.1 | 7.3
